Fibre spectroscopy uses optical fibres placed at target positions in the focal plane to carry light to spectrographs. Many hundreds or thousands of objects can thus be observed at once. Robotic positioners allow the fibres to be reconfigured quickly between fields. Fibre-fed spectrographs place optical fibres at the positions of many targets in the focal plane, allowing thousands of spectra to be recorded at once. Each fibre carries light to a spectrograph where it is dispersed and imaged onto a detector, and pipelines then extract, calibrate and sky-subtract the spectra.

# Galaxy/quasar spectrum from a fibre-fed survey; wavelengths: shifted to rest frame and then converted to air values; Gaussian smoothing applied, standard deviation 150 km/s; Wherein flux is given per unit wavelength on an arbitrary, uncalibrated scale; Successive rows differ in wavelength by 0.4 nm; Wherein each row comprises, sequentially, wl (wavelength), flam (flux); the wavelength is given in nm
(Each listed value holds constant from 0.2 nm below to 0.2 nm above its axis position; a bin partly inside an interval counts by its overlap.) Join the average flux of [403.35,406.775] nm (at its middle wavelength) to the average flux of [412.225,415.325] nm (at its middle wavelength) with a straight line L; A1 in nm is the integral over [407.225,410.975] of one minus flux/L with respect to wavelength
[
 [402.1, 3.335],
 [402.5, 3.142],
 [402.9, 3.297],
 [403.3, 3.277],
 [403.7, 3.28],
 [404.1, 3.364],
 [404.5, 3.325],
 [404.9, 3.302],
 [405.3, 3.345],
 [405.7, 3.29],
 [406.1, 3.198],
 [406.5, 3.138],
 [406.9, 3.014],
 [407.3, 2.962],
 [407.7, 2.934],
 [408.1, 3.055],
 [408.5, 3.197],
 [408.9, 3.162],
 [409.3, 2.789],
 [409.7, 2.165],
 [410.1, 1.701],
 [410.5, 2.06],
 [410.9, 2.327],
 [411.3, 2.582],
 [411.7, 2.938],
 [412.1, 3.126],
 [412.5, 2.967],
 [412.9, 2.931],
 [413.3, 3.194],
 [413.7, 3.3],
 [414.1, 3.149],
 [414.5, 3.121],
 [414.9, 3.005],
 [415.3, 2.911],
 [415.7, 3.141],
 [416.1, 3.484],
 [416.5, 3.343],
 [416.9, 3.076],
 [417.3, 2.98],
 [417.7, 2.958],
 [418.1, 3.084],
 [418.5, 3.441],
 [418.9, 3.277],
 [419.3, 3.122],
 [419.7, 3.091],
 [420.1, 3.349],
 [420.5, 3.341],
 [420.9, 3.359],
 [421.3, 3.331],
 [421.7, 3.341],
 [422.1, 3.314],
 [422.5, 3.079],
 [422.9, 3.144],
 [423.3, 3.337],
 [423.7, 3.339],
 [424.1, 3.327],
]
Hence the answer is 0.65 nm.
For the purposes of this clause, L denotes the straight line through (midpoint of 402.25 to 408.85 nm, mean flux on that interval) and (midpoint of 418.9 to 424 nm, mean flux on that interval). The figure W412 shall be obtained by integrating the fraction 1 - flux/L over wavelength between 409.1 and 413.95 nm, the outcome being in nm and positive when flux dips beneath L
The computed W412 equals 0.82 nm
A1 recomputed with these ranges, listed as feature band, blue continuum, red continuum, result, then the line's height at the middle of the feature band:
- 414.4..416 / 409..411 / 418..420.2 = -0.15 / 2.81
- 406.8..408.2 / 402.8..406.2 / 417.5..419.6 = 0.12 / 3.27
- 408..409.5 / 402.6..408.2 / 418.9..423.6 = 0.08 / 3.21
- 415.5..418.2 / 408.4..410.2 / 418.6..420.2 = -0.08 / 3.07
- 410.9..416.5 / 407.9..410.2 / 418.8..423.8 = -0.23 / 2.93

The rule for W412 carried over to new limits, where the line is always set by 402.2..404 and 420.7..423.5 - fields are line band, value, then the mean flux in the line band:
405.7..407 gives 0.04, 3.15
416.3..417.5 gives 0.05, 3.13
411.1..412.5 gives 0.16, 2.89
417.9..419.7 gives 0.03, 3.22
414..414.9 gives 0.04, 3.1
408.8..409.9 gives 0.20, 2.66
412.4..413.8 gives 0.07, 3.09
